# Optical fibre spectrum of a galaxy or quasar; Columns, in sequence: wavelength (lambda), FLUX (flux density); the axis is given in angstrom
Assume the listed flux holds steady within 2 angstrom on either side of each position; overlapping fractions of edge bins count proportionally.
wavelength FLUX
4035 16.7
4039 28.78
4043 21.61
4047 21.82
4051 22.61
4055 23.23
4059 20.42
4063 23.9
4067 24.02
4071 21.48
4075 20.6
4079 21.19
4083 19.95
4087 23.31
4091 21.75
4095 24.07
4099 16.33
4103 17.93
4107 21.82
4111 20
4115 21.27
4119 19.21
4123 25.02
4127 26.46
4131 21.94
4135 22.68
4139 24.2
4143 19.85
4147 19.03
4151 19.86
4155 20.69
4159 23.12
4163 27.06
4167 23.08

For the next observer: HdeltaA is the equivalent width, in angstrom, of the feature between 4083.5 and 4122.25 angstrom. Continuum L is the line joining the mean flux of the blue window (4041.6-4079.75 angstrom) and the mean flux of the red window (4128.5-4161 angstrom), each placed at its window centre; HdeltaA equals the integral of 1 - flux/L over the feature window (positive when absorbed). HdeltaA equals 1.9 angstrom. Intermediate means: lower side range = 22.1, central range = 20.7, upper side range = 21.5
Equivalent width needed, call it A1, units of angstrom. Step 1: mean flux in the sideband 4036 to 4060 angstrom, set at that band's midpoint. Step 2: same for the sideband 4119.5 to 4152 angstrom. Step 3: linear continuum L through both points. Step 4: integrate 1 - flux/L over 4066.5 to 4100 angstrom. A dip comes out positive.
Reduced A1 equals 1.82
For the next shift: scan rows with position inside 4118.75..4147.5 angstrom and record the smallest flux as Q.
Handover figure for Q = 19.03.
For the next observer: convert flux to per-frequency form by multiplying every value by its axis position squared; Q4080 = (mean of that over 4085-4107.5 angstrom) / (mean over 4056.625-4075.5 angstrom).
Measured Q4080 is 0.95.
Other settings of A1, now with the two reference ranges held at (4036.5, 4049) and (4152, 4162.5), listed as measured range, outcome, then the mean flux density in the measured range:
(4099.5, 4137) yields 2.1 angstrom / 21.6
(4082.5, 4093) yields 0.6 angstrom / 21.9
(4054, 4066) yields 0.5 angstrom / 22.6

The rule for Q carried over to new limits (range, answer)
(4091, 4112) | 16.33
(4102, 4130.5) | 17.93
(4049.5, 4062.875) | 20.42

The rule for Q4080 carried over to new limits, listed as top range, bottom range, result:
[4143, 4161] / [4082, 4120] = 1.02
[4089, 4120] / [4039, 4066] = 0.91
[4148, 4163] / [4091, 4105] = 1.14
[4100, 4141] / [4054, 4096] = 1.01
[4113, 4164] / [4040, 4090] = 1.04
